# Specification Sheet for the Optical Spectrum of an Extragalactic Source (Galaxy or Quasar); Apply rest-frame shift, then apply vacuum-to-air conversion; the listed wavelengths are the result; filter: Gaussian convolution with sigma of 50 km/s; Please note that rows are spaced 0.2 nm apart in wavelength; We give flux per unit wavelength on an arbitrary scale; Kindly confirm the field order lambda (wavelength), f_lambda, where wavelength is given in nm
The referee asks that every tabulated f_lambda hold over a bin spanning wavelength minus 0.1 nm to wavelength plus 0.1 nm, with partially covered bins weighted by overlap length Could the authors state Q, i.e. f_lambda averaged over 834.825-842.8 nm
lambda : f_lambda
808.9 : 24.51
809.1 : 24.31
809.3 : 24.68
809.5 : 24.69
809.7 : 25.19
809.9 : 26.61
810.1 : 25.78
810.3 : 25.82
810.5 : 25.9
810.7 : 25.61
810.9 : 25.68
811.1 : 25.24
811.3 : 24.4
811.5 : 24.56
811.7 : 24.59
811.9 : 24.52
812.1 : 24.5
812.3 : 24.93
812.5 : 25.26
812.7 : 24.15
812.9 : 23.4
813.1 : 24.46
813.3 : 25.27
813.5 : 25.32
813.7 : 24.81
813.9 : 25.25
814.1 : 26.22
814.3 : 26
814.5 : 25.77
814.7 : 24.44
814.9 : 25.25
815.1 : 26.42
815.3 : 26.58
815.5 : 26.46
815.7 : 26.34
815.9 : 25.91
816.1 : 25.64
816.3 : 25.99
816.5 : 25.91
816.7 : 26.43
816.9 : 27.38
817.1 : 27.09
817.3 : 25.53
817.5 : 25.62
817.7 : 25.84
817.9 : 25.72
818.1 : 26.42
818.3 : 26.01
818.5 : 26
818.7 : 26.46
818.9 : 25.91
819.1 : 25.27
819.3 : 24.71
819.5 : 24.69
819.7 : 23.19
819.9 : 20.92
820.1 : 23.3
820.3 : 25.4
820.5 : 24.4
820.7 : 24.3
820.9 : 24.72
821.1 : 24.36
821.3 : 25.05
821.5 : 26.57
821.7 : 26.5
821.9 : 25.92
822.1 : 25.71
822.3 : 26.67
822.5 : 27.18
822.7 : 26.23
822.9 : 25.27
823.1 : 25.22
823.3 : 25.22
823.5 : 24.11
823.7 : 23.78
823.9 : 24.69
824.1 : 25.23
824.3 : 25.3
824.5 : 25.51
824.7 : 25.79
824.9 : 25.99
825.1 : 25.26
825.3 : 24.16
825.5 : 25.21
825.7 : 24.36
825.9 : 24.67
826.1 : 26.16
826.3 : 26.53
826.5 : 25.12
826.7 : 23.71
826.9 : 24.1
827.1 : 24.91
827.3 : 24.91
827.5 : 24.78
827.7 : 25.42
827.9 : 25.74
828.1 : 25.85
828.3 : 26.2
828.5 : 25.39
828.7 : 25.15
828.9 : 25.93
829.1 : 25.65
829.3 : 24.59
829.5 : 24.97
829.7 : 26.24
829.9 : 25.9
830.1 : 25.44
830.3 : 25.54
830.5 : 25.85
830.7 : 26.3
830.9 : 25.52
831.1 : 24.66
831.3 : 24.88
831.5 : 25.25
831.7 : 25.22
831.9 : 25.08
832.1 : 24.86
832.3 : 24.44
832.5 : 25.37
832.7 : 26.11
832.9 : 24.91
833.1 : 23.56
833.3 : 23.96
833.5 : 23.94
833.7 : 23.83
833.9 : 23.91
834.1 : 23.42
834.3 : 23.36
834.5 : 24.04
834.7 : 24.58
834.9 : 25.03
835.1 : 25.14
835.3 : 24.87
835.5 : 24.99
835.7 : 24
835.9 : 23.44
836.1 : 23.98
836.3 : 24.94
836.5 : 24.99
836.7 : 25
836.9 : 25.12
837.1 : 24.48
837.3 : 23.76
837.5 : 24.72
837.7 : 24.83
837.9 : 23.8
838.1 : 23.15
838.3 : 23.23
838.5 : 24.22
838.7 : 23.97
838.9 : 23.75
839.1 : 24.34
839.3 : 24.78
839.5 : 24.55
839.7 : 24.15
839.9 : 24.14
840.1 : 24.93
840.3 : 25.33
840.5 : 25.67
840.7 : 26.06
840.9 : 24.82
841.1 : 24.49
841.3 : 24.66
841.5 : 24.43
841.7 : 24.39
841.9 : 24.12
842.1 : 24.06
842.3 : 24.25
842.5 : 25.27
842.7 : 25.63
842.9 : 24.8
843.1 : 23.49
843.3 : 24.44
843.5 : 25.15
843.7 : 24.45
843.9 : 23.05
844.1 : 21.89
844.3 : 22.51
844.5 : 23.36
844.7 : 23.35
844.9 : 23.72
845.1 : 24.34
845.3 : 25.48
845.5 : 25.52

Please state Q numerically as 24.5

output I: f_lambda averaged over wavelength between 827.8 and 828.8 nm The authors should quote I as 25.7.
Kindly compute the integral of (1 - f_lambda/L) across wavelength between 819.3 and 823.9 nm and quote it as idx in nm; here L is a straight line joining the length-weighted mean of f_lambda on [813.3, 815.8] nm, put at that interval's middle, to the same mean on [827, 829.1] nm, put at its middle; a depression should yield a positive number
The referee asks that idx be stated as 0.12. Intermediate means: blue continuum 25.7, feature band 24.9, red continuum 25.4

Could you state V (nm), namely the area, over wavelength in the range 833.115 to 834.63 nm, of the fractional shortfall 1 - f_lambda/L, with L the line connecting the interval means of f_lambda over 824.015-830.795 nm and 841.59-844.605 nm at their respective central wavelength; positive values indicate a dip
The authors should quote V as 0.063 nm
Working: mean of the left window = 25.3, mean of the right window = 24.1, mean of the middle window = 23.8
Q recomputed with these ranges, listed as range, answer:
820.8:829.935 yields 25.3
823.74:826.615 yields 25.2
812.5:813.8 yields 24.6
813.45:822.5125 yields 25.5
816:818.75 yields 26.1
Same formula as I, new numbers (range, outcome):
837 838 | 24.3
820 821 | 24.4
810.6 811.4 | 25.2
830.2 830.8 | 25.9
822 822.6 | 26.5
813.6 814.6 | 25.6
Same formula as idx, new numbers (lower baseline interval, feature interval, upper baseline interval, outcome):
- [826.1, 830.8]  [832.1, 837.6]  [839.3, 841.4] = 0.15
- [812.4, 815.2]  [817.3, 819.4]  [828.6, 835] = -0.06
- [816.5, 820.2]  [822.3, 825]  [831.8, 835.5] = -0.04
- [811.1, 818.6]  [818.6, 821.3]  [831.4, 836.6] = 0.09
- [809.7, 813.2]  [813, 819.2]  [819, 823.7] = -0.21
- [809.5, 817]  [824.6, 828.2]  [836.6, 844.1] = -0.03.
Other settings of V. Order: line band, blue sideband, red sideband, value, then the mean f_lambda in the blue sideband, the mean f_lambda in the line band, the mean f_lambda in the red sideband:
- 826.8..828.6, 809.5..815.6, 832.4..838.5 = -0.04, 25.3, 25.3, 24.3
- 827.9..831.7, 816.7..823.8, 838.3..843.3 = -0.08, 25.3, 25.5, 24.6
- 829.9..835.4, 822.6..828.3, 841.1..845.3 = -0.02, 25.1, 24.8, 24.1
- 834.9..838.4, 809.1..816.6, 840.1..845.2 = 0.02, 25.3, 24.4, 24.3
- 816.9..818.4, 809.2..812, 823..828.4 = -0.06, 25.2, 26.1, 25.1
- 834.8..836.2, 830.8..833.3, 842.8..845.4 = 0.01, 24.9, 24.5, 23.8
